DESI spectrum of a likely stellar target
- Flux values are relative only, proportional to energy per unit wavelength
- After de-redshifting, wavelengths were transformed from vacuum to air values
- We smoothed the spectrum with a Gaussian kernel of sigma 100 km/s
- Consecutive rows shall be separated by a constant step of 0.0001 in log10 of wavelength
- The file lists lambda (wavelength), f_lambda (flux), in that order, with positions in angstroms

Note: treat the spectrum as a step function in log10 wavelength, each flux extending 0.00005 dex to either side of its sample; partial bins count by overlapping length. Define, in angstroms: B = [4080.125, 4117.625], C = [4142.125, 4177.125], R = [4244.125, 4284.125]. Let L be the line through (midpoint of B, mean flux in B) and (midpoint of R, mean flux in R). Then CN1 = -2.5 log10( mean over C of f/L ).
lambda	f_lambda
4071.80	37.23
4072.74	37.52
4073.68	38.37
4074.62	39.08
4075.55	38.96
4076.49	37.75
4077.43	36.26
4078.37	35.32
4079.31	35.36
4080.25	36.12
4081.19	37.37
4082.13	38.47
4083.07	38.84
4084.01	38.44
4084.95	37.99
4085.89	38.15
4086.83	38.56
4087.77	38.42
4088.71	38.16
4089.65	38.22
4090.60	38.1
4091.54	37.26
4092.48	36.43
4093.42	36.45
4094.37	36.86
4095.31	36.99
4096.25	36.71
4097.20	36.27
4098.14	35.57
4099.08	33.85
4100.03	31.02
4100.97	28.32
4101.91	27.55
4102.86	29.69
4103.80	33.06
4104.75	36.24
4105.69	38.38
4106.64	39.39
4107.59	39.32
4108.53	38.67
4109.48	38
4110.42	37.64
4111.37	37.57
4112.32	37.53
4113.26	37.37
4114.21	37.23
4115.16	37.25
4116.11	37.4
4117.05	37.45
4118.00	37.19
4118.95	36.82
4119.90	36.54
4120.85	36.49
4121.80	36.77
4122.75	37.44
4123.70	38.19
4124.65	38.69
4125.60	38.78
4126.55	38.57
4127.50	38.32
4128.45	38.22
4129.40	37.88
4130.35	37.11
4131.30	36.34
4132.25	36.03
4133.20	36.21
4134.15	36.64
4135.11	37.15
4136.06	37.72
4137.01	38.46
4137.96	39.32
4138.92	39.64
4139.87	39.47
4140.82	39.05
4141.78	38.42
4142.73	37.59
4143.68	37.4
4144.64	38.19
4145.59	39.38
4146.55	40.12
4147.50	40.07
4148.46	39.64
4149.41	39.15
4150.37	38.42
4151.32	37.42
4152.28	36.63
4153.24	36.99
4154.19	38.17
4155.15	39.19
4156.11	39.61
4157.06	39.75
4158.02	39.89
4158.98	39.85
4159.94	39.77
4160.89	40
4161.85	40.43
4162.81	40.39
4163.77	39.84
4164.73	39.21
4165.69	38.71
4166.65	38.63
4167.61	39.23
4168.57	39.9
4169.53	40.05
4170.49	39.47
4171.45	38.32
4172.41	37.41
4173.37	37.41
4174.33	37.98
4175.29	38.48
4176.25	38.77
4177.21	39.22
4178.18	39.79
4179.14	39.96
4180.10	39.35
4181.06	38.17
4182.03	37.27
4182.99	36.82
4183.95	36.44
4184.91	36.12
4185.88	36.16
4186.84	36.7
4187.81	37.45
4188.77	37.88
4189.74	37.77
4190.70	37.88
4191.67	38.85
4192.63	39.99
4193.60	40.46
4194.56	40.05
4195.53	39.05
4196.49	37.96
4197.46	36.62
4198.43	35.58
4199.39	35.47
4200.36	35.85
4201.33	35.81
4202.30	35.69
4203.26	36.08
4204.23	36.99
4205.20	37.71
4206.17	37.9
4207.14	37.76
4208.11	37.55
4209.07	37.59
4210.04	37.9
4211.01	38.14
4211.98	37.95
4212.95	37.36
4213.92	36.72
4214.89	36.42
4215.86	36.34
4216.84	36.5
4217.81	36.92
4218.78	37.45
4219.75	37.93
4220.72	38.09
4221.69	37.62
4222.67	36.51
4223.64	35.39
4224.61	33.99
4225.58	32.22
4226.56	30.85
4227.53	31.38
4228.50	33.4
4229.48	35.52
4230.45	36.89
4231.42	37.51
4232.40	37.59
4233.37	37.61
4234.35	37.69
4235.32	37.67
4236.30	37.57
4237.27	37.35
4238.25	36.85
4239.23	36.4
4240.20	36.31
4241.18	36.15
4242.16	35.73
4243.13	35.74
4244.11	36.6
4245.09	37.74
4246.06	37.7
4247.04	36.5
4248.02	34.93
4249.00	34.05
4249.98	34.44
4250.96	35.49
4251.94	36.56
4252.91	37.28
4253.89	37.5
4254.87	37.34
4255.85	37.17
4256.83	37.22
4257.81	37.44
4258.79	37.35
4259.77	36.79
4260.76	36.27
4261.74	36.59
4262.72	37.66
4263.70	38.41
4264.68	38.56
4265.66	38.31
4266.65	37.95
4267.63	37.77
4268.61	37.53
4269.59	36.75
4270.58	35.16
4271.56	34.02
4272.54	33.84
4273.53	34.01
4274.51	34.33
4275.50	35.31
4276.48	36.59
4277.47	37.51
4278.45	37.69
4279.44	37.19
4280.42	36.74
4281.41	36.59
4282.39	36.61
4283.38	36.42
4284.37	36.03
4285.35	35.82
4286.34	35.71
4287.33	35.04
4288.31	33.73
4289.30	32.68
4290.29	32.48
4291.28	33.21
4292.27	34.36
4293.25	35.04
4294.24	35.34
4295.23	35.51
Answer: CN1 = -0.07 mag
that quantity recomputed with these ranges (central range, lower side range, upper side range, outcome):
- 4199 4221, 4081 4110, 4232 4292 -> -0.02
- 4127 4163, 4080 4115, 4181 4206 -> -0.05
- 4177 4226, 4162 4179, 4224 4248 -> 0.01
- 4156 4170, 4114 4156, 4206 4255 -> -0.06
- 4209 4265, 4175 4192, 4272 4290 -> 0.00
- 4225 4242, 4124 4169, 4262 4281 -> 0.04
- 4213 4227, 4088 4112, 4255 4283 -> 0.01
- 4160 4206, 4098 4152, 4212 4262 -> -0.04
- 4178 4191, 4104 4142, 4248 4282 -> -0.01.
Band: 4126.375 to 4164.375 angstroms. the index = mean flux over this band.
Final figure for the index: 38.6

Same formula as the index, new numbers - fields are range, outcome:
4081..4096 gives 37.8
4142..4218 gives 38.2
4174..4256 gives 36.9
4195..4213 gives 37.1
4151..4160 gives 38.7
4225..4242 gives 35.8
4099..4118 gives 35.7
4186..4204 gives 37.5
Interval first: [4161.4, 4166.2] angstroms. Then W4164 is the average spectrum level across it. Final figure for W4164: 39.7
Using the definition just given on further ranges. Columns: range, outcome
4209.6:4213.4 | 37.8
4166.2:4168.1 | 38.9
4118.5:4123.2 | 36.8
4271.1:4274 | 33.9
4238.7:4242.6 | 36.1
